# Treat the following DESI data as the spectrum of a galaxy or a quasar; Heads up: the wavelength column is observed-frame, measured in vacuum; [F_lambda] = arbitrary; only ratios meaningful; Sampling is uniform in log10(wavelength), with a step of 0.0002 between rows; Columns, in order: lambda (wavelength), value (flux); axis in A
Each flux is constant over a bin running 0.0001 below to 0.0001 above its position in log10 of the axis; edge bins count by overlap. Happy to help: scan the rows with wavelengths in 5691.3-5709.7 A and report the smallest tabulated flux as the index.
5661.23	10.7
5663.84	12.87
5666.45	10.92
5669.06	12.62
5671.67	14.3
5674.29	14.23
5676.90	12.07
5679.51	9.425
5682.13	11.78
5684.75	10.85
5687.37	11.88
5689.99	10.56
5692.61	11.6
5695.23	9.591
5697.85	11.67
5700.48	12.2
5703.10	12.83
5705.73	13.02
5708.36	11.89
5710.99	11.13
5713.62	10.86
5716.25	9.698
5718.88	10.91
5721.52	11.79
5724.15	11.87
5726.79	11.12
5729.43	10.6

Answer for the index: 9.591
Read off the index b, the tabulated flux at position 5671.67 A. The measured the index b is 14.3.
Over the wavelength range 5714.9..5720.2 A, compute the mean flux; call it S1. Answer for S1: 10.3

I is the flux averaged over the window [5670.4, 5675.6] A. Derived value 14.3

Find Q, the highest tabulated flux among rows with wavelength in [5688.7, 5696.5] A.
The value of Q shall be 11.6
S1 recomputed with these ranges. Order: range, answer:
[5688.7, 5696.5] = 10.6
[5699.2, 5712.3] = 12.2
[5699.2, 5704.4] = 12.5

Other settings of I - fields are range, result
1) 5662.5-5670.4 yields 12.1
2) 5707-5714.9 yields 11.3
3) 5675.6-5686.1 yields 11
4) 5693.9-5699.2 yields 10.6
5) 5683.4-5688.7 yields 11.4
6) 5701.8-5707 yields 12.9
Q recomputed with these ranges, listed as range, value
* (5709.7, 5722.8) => 11.79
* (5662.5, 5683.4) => 14.3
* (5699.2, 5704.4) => 12.83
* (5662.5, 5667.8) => 12.87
